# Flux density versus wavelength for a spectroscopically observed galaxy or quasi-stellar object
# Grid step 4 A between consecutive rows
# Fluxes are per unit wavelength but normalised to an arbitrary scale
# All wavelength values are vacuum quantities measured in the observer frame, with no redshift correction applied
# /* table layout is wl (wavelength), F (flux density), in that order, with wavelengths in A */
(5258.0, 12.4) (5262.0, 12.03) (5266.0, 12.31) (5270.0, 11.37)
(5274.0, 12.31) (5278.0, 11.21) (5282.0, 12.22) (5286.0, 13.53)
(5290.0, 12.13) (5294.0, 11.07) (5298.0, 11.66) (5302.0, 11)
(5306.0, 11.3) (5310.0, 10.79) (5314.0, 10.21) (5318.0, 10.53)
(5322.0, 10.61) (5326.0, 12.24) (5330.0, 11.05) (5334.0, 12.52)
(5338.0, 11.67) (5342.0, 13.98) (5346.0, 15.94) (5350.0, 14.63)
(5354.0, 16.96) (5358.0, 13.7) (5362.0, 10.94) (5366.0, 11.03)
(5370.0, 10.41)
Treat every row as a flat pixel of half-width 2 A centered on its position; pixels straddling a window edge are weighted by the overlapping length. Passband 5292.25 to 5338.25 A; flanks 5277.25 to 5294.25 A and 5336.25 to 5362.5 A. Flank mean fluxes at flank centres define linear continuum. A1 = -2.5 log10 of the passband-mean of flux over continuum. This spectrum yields 0.17 mag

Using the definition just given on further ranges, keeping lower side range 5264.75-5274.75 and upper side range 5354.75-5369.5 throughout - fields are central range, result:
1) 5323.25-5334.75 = 0.03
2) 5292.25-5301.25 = 0.06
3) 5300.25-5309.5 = 0.09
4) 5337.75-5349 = -0.18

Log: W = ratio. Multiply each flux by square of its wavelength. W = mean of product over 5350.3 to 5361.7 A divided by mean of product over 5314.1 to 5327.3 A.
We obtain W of 1.35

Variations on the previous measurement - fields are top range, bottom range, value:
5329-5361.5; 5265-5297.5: 1.18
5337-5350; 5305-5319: 1.34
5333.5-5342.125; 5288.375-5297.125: 1.10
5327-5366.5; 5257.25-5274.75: 1.14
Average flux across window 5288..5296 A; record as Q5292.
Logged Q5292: 11.6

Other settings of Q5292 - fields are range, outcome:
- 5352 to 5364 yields 13.9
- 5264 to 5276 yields 12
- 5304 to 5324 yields 10.7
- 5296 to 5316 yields 11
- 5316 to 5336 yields 11.4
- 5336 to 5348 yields 13.9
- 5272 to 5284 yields 11.9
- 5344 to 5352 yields 15.3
